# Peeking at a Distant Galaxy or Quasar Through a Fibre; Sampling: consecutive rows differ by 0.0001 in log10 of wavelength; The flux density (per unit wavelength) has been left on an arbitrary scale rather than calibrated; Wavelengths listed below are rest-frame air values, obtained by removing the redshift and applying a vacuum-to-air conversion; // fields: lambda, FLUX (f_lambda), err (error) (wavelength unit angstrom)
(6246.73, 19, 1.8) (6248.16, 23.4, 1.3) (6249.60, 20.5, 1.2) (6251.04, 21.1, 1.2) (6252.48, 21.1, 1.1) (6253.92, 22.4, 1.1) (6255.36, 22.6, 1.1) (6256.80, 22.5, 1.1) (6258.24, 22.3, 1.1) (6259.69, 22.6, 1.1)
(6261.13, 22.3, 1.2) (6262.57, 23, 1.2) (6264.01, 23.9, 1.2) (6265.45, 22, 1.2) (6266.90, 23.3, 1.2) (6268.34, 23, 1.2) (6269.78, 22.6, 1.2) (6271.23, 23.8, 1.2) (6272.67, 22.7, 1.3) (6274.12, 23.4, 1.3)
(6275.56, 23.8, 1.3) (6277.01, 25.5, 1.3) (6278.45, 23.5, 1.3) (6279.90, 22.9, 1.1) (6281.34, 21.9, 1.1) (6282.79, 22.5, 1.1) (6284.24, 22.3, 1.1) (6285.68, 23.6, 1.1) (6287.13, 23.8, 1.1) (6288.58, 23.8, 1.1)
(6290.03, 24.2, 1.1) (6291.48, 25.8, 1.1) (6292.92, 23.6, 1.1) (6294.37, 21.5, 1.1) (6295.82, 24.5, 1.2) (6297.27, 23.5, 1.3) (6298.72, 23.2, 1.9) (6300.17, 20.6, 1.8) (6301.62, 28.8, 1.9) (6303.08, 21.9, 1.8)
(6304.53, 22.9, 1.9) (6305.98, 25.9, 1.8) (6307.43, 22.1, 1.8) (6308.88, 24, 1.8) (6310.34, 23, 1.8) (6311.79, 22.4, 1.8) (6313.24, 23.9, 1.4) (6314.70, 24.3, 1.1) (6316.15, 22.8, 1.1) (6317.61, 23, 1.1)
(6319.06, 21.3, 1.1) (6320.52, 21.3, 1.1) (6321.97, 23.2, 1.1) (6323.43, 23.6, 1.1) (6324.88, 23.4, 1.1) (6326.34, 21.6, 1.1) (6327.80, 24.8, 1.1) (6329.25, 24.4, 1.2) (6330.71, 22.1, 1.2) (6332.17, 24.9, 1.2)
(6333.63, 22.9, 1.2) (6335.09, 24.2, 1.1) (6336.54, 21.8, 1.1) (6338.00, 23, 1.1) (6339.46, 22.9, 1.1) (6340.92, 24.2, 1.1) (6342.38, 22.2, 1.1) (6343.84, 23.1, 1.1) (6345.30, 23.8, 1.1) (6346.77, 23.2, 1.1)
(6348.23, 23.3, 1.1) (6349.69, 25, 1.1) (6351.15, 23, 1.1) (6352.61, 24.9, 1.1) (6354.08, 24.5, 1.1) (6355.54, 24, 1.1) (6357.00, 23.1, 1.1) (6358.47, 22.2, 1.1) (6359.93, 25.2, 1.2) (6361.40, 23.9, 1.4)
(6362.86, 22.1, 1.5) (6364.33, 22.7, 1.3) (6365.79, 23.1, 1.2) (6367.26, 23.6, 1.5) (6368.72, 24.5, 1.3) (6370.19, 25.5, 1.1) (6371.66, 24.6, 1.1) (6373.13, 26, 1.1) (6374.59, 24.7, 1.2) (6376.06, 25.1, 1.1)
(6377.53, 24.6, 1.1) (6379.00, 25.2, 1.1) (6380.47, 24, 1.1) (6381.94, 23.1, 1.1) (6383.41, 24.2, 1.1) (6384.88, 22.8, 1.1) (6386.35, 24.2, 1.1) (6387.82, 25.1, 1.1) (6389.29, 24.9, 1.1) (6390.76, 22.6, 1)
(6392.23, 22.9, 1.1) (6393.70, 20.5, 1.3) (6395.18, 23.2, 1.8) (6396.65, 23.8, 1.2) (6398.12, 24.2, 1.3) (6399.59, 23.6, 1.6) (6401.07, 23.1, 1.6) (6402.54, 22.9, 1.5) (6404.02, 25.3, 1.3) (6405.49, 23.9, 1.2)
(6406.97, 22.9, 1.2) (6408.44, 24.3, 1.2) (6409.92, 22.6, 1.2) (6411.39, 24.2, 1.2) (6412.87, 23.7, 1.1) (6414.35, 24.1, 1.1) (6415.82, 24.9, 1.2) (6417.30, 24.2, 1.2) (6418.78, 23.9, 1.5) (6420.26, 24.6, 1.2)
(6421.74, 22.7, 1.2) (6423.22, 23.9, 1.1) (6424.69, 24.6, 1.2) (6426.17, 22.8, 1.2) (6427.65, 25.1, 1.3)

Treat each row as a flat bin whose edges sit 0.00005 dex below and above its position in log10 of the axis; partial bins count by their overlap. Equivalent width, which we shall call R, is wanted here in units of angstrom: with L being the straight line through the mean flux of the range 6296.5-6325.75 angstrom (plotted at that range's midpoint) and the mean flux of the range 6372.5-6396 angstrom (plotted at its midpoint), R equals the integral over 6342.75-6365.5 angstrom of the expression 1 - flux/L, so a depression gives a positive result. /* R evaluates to 0.1 angstrom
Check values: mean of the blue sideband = 23.2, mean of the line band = 23.6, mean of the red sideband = 23.9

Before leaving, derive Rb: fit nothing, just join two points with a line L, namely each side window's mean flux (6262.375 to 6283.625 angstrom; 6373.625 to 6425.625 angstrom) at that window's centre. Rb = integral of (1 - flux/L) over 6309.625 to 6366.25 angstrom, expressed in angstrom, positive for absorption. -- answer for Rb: 0.57 angstrom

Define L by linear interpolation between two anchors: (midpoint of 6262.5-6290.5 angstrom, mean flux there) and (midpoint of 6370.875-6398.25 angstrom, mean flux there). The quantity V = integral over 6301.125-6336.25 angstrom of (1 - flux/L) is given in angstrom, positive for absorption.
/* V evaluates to 0.2 angstrom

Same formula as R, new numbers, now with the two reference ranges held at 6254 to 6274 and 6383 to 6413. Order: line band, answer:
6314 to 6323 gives 0.2 angstrom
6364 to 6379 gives -0.7 angstrom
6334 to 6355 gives -0.2 angstrom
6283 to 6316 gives -0.8 angstrom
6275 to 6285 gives -0.1 angstrom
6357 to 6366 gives 0.1 angstrom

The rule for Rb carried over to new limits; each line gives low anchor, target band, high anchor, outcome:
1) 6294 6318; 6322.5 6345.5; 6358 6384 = 0.4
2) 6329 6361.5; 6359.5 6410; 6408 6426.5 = -0.3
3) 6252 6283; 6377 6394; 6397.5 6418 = 0.0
